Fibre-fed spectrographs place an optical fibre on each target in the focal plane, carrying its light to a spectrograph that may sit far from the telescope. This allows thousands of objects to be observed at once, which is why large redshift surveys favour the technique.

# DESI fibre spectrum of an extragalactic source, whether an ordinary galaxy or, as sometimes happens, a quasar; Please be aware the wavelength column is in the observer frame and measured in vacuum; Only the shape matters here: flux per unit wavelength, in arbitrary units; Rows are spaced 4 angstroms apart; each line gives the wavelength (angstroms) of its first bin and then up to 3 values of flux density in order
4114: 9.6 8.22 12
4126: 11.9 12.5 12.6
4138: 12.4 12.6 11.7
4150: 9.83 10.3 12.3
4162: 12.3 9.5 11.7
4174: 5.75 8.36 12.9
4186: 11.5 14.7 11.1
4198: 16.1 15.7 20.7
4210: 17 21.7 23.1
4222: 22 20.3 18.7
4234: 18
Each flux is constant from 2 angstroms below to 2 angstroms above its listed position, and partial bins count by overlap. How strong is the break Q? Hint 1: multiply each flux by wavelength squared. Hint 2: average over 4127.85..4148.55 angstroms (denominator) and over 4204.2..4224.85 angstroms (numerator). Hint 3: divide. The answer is 1.8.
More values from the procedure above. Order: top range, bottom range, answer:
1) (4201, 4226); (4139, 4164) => 1.81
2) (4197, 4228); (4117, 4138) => 1.75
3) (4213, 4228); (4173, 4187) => 2.27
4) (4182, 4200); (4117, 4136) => 1.18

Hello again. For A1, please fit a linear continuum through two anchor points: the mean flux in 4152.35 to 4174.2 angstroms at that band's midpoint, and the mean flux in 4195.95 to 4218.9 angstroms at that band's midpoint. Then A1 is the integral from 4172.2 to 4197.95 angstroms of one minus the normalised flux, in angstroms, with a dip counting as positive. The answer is 6.5 angstroms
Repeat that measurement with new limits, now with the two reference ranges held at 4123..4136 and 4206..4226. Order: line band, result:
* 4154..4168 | 3.8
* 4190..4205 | 3.4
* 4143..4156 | 3.2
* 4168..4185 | 7.2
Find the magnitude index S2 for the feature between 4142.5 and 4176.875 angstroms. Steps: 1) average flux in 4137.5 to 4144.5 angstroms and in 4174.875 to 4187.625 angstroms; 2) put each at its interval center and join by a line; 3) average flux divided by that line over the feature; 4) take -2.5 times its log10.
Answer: 0.11 mag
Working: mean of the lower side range 12.5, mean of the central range 10.5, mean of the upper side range 10.4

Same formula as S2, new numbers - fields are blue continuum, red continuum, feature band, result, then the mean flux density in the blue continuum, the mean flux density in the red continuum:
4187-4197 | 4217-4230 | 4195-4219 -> -0.09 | 13.1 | 21.2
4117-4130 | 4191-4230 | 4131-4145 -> -0.01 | 11.2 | 18.5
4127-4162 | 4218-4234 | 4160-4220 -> 0.19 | 11.8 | 20.4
